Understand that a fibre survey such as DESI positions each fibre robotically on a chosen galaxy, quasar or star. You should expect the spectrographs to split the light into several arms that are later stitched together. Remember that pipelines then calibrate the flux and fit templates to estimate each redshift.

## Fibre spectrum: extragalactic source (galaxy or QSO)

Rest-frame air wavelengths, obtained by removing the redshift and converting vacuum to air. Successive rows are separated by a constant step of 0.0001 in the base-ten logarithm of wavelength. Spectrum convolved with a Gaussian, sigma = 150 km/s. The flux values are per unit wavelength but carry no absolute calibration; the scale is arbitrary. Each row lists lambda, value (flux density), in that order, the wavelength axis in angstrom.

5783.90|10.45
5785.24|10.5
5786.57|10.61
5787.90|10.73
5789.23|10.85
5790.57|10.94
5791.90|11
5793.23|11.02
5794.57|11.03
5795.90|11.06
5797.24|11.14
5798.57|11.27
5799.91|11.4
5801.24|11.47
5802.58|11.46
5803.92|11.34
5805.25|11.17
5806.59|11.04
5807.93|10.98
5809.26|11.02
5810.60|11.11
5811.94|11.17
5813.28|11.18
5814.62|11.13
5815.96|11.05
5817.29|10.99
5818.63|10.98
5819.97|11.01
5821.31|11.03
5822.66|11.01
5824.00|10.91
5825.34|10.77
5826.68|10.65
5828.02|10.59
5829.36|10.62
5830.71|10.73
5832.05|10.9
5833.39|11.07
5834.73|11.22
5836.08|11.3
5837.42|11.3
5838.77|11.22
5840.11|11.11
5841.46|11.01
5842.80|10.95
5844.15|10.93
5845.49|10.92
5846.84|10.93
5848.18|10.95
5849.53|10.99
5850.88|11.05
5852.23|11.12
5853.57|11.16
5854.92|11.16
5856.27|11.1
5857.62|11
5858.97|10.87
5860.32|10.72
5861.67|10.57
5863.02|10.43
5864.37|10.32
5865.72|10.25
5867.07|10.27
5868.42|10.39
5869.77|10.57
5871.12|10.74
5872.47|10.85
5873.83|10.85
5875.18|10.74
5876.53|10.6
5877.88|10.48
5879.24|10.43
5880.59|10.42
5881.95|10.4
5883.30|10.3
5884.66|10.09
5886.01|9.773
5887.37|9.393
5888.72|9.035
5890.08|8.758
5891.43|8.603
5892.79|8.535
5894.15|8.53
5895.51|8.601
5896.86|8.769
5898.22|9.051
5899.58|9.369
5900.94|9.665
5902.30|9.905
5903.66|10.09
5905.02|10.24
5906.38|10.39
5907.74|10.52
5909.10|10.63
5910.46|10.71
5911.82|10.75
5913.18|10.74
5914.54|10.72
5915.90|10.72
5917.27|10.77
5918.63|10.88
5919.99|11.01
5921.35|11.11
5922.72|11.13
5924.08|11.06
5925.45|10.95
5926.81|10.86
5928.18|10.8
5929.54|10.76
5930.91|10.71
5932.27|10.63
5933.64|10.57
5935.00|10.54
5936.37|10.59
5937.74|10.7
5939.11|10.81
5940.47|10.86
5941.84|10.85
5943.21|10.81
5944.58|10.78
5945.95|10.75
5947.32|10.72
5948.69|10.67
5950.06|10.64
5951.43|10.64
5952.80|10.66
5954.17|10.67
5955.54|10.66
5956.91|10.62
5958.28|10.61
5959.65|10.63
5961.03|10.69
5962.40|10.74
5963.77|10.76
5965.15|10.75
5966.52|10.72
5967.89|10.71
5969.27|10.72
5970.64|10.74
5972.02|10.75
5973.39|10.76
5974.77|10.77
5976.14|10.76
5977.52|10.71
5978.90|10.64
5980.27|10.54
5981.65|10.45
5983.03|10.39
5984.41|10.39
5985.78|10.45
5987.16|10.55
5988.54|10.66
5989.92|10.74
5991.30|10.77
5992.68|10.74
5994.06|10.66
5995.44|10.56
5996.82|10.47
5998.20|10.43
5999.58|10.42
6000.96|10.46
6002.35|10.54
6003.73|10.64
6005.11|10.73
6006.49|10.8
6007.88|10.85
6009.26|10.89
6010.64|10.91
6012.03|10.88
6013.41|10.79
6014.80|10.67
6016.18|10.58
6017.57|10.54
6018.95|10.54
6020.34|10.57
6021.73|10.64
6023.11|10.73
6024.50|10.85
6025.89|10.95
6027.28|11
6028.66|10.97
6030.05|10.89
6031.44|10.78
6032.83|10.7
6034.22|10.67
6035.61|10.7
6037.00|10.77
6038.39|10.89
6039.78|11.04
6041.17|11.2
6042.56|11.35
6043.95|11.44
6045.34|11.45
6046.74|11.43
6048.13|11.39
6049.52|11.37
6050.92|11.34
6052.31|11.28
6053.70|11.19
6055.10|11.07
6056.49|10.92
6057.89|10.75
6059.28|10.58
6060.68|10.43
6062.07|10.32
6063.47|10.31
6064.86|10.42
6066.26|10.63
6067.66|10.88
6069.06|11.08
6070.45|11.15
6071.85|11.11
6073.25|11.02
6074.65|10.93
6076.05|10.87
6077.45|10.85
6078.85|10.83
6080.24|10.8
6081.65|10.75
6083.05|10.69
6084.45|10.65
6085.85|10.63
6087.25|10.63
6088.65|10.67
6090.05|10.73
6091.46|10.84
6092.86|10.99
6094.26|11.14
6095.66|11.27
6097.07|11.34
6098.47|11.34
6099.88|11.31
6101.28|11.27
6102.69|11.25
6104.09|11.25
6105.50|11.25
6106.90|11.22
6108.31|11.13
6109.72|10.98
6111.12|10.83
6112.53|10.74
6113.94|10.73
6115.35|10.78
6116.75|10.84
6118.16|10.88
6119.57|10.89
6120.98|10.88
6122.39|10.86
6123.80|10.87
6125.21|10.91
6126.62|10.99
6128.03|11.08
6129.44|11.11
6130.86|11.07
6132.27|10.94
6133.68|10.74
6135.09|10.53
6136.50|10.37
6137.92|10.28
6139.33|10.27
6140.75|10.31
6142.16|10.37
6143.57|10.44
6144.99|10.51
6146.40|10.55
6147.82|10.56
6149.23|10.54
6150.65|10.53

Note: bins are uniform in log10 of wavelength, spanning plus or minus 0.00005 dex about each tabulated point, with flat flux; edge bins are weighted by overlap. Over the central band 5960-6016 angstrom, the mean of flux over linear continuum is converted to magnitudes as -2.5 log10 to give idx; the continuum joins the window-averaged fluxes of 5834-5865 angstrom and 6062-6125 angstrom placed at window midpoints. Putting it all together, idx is 0.028 mag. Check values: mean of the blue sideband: 11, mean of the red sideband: 10.9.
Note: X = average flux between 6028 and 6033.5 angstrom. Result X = 10.8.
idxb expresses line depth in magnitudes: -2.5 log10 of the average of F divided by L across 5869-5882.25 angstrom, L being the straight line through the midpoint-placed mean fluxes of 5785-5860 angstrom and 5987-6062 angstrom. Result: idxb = 0.04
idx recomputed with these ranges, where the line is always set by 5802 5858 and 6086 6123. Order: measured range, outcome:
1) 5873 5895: 0.13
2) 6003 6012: 0.02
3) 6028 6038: 0.02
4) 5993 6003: 0.05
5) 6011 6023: 0.03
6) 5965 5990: 0.04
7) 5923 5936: 0.02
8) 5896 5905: 0.16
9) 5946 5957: 0.03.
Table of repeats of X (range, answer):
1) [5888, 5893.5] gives 8.74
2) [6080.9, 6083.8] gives 10.7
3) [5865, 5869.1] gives 10.3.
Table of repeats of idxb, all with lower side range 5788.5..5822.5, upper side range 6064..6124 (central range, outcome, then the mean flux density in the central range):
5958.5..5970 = 0.030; 10.7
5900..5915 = 0.068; 10.4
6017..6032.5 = 0.021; 10.8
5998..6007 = 0.041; 10.6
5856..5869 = 0.050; 10.6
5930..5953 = 0.033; 10.7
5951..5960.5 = 0.038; 10.6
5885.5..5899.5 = 0.234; 8.91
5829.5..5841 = 0.002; 11.1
